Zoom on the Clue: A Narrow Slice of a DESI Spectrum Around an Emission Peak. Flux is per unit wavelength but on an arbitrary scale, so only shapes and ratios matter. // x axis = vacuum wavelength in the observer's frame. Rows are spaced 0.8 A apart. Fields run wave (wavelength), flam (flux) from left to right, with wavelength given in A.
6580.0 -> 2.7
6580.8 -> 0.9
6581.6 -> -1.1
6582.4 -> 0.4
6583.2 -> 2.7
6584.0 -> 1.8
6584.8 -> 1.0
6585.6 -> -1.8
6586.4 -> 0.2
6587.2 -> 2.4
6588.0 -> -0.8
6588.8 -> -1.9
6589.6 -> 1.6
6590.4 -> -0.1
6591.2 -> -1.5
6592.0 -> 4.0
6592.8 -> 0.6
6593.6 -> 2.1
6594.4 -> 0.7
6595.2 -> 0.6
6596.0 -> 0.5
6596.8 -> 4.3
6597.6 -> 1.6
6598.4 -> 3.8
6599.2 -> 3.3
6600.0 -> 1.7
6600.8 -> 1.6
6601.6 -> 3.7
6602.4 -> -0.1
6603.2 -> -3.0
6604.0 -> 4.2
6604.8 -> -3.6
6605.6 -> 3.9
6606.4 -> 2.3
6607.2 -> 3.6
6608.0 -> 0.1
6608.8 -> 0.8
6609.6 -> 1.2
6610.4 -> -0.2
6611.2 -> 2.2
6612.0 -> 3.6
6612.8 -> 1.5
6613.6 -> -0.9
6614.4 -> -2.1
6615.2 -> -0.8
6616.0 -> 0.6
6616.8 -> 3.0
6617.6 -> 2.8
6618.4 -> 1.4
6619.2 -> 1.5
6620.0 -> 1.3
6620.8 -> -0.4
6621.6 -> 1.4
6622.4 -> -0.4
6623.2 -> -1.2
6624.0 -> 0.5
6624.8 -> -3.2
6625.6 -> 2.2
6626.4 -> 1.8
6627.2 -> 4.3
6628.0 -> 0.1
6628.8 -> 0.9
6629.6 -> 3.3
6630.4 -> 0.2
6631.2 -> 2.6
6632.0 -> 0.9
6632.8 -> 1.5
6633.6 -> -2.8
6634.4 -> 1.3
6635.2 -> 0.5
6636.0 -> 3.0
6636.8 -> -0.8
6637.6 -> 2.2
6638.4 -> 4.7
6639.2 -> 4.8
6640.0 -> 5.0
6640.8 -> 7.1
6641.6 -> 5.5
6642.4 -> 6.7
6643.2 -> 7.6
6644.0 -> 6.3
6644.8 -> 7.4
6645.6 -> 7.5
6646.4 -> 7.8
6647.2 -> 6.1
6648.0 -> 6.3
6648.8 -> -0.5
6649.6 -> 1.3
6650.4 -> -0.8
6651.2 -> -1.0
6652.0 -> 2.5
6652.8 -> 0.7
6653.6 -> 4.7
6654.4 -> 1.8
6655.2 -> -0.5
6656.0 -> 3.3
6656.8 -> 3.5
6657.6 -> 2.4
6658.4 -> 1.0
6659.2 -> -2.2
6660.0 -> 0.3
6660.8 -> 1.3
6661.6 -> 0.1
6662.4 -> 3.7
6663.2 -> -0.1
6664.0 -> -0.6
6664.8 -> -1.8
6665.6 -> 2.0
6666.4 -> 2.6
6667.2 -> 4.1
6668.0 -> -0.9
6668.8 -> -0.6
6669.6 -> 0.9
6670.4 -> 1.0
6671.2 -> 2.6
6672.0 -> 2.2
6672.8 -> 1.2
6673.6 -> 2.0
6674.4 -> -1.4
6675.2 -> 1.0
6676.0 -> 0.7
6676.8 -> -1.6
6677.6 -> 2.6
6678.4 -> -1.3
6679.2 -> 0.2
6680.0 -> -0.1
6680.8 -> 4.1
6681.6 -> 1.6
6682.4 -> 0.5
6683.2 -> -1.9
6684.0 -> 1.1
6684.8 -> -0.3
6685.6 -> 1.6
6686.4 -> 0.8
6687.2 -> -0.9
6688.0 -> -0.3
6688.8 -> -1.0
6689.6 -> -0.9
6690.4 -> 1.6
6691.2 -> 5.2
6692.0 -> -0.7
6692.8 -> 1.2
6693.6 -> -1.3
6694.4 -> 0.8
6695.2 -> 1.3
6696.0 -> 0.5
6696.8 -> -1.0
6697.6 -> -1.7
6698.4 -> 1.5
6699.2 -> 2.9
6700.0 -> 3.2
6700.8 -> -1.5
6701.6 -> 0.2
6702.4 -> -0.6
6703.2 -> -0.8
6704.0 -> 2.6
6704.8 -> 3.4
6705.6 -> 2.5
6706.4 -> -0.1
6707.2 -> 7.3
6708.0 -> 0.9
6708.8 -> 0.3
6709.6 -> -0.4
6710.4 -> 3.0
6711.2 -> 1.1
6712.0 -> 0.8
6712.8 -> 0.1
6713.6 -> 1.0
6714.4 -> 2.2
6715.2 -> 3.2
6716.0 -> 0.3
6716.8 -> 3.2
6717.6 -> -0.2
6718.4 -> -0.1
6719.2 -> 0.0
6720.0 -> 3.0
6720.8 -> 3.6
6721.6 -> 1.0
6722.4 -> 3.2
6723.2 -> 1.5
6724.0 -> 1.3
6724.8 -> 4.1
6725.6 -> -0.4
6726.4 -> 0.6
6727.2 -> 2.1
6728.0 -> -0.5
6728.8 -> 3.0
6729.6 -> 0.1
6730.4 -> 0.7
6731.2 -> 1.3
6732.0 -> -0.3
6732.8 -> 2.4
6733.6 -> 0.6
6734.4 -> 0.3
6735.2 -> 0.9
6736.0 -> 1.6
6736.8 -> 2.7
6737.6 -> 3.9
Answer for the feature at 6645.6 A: [O II]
